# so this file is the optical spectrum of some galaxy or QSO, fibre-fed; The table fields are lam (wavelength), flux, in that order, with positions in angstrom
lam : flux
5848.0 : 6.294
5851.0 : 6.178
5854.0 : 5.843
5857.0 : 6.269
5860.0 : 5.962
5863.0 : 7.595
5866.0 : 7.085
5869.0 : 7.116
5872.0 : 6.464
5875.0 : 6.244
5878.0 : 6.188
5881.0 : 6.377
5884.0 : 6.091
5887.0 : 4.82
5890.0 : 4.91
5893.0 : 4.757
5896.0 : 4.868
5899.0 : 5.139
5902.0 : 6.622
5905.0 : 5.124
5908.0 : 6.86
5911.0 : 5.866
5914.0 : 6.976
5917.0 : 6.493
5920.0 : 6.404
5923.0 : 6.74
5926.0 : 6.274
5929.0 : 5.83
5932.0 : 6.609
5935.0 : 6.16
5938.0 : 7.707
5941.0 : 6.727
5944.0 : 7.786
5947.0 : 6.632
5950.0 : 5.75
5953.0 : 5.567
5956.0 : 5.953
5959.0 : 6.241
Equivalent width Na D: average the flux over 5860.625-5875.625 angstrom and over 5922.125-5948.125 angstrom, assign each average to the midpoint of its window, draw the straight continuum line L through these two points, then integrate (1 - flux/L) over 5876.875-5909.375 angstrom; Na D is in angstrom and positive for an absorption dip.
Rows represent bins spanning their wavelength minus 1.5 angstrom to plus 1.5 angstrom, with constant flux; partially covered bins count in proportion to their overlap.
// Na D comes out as 5.8 angstrom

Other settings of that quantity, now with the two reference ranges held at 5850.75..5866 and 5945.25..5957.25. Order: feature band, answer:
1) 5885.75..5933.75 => 2.4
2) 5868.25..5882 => -0.2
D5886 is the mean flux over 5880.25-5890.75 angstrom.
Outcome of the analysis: 5.54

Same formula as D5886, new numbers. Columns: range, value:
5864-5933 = 6.09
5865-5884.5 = 6.52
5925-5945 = 6.71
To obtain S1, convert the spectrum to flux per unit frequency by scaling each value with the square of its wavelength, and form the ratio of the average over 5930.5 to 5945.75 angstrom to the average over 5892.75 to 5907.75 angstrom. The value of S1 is 1.29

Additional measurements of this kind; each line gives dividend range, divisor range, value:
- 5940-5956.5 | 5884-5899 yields 1.31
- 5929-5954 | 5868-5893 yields 1.14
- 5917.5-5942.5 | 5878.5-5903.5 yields 1.21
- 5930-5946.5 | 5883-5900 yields 1.39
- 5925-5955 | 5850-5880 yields 1.03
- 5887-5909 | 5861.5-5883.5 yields 0.81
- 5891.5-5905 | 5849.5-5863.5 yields 0.86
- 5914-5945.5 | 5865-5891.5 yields 1.11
